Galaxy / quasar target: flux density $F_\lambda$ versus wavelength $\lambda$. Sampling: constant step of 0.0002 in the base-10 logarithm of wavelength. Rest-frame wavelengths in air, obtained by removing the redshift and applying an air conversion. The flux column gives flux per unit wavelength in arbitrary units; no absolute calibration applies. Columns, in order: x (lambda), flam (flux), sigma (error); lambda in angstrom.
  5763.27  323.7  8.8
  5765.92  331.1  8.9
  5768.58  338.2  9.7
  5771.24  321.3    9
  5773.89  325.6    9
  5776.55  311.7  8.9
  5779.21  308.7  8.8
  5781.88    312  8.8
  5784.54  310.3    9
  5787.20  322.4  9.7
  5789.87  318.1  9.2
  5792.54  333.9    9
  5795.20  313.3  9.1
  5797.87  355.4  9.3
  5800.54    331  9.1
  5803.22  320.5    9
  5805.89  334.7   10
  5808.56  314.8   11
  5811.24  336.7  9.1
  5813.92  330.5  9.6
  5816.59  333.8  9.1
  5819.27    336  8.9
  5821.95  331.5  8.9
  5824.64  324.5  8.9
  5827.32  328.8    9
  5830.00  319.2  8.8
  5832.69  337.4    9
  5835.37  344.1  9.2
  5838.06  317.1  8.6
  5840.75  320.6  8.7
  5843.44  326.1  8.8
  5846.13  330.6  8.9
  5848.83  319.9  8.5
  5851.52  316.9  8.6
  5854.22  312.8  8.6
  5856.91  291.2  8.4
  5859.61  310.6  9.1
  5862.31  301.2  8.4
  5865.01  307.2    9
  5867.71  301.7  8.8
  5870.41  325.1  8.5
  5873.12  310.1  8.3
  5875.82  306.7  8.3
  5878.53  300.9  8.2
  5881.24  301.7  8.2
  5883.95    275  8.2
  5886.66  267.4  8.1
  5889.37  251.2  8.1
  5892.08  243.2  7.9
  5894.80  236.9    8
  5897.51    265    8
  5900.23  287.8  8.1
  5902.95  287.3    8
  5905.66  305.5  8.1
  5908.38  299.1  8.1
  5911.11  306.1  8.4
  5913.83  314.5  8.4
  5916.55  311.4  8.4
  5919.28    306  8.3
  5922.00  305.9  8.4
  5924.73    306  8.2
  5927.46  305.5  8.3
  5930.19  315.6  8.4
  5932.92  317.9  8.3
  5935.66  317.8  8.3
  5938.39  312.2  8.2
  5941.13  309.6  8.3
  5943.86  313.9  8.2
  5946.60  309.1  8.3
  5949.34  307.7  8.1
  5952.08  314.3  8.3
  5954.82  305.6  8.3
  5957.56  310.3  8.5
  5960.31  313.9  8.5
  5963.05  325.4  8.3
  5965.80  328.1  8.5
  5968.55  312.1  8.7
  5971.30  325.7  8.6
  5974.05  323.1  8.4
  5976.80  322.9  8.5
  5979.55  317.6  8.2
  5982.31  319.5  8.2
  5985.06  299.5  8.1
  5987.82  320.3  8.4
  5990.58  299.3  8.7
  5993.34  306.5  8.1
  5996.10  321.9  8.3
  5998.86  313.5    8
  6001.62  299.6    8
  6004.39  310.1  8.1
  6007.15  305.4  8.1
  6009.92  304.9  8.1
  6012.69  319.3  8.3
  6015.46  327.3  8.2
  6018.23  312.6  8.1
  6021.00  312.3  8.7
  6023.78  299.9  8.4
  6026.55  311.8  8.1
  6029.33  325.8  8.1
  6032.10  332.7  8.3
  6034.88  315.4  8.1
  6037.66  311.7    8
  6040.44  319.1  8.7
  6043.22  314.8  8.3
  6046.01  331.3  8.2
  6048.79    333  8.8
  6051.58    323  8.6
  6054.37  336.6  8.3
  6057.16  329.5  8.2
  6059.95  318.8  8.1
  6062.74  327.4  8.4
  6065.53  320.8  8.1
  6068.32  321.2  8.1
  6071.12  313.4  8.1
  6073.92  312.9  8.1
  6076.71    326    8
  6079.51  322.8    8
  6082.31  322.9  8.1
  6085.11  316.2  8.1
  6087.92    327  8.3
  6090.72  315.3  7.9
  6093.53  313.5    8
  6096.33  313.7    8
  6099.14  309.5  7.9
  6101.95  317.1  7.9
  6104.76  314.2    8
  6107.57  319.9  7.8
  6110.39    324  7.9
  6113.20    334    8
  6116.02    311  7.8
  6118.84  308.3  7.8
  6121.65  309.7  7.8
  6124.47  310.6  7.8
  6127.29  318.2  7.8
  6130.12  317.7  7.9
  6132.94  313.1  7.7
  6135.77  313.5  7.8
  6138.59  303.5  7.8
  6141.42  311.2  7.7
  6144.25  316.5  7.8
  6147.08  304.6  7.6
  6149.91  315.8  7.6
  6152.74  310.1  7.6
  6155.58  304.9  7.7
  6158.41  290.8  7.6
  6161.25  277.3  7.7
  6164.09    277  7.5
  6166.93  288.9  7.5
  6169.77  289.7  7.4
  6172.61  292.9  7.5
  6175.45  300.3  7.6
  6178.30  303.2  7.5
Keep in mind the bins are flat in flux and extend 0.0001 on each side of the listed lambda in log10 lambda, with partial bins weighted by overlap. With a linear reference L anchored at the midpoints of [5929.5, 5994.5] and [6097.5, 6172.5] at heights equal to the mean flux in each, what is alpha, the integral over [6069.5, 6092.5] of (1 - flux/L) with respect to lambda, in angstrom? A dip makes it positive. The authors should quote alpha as -0.7 angstrom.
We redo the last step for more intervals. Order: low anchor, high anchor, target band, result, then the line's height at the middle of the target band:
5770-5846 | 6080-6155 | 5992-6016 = 0.6 angstrom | 319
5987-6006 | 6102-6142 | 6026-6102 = -2.0 angstrom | 313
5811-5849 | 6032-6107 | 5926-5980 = 1.6 angstrom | 325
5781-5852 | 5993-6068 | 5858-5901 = 5.0 angstrom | 324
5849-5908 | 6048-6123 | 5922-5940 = -0.8 angstrom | 299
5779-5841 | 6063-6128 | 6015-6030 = 0.3 angstrom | 320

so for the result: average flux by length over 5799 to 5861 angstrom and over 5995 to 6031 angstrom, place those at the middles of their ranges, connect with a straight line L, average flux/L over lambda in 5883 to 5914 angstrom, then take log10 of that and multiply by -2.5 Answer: 0.16 mag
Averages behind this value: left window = 325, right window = 313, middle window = 277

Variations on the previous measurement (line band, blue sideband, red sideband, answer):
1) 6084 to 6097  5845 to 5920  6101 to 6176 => -0.043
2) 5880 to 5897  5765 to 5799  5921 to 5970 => 0.203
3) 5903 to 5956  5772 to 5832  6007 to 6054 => 0.042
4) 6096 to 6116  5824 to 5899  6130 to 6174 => -0.060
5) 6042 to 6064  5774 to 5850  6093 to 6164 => -0.042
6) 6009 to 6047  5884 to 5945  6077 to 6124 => -0.030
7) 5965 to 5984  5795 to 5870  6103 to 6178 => -0.017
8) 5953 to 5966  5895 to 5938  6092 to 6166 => -0.042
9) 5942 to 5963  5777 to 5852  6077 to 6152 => 0.033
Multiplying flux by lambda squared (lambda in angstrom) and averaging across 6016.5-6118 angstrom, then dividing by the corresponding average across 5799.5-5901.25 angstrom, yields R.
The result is 1.11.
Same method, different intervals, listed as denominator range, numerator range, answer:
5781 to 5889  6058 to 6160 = 1.09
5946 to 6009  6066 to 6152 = 1.05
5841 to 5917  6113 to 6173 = 1.12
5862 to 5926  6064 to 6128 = 1.16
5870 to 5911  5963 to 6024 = 1.15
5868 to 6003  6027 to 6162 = 1.10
